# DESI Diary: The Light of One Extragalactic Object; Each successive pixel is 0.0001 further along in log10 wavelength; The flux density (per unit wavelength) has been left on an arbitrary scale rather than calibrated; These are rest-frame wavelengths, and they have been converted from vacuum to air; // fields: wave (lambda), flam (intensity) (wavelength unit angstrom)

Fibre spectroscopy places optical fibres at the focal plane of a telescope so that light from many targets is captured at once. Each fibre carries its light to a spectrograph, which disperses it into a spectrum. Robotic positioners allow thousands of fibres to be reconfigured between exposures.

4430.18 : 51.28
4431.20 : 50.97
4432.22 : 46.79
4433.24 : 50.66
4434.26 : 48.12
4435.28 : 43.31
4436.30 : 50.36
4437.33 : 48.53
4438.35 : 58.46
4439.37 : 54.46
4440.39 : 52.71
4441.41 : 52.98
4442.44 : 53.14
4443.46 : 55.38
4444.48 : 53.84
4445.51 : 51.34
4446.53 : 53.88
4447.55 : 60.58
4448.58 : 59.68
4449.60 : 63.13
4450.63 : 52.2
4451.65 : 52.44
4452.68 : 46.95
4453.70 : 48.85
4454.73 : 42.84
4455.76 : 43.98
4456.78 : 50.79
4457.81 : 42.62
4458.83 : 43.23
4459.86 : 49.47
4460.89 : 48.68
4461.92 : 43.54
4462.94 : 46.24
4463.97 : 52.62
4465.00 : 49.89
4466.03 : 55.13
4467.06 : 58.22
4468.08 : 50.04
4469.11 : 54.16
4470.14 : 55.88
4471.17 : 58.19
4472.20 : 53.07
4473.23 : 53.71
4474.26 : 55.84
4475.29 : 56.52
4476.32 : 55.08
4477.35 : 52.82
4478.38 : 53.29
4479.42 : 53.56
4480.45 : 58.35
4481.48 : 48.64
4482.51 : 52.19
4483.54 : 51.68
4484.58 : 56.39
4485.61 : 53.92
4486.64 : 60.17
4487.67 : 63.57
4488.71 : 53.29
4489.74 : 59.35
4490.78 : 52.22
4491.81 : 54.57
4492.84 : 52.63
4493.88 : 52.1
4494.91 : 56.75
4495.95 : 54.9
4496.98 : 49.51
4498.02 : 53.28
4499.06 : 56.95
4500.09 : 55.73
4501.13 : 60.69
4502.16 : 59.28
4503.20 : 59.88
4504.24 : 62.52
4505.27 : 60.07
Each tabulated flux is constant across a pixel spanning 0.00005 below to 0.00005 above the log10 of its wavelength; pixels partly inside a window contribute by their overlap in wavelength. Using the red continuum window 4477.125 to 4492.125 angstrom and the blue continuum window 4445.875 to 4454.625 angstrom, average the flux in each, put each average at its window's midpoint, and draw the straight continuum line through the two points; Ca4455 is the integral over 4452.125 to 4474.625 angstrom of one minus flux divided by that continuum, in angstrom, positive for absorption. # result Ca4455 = 1.78 angstrom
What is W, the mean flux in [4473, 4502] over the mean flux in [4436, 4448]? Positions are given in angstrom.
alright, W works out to 1.02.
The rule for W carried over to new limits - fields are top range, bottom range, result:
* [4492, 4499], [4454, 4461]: 1.17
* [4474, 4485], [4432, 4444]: 1.05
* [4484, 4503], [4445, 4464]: 1.12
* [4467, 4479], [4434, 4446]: 1.05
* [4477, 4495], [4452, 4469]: 1.13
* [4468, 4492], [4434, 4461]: 1.07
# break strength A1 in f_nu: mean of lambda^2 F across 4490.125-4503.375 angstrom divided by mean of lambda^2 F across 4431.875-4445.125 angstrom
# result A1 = 1.10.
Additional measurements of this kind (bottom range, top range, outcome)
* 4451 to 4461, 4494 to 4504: 1.22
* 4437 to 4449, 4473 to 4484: 1.00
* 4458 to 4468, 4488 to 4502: 1.13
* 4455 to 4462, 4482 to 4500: 1.21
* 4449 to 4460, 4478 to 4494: 1.14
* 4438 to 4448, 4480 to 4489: 1.03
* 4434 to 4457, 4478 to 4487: 1.06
